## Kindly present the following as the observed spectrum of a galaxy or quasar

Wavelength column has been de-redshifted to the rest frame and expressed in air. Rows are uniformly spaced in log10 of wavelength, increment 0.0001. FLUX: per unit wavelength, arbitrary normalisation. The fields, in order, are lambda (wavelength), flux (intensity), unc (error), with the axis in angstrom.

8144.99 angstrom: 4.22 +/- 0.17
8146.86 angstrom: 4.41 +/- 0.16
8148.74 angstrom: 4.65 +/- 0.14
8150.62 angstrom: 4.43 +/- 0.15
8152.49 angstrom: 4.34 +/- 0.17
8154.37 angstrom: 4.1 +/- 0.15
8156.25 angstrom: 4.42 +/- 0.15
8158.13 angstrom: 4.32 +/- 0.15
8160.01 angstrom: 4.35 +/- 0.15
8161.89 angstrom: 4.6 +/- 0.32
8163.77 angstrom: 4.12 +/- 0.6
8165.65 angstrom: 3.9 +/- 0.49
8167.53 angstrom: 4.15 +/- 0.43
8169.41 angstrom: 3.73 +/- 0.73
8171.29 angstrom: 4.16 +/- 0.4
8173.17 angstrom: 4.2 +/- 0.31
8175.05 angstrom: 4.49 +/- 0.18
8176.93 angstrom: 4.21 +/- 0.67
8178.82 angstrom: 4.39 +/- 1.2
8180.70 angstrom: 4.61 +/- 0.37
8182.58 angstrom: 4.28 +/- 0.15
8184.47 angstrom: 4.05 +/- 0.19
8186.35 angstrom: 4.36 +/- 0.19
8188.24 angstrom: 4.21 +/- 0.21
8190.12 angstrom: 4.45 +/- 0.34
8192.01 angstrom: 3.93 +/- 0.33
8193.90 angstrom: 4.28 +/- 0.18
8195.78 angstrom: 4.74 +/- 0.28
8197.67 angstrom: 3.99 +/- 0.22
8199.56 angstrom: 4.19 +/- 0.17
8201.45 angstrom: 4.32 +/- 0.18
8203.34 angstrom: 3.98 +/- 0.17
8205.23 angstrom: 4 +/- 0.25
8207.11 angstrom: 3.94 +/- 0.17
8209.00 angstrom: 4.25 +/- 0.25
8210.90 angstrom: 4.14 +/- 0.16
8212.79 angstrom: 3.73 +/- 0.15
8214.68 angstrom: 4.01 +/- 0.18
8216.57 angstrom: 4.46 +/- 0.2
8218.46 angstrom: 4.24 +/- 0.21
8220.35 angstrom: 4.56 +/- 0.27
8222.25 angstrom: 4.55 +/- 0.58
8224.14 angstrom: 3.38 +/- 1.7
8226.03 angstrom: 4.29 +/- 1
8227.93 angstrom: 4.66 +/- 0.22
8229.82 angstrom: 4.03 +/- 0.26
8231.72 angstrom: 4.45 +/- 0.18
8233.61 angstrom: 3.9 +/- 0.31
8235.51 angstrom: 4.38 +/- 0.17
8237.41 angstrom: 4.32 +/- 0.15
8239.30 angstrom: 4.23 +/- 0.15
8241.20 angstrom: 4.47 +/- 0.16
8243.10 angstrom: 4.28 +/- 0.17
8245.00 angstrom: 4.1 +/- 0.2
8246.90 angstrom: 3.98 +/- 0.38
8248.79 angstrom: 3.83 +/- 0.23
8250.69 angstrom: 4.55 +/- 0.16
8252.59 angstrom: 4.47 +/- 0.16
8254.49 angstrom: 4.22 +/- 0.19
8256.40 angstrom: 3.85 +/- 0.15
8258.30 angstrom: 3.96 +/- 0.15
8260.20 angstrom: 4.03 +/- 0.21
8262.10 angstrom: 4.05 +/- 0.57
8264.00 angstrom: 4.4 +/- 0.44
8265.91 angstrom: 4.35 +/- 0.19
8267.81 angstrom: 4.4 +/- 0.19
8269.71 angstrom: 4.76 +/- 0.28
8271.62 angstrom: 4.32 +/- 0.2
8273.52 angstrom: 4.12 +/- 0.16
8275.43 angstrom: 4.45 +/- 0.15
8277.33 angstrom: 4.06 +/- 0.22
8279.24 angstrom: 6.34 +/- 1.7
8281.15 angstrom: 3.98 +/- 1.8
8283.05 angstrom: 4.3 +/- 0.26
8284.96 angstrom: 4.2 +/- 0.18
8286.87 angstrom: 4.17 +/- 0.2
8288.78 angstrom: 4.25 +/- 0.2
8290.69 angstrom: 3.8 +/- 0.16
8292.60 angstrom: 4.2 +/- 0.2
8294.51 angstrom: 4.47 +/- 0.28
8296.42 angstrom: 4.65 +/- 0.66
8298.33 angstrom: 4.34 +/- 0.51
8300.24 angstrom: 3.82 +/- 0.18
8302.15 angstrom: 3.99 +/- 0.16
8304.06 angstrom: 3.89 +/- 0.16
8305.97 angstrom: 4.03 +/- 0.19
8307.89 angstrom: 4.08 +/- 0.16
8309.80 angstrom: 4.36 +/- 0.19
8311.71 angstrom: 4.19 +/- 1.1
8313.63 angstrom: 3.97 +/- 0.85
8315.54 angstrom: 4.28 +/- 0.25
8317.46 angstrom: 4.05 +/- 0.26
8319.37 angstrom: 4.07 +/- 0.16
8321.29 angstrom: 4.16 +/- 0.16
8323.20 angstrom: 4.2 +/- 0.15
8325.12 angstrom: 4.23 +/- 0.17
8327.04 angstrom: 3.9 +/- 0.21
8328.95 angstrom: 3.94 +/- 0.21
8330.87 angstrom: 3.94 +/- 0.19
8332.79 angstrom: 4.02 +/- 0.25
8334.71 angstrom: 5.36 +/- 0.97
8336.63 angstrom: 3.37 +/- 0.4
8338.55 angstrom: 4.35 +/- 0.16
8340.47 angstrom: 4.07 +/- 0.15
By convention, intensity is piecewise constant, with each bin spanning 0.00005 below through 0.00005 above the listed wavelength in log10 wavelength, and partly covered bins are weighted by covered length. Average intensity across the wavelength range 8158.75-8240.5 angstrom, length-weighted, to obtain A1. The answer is 4.22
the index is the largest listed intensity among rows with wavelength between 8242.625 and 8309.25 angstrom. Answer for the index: 6.34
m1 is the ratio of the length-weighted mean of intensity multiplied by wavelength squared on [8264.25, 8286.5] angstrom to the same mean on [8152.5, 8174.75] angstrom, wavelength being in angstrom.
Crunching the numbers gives 1.09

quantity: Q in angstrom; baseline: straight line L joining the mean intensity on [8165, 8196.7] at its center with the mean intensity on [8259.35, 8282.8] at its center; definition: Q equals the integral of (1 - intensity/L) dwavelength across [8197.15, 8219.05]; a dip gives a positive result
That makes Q 1.02 angstrom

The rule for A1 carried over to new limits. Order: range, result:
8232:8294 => 4.28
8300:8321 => 4.08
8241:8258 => 4.17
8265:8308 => 4.31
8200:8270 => 4.2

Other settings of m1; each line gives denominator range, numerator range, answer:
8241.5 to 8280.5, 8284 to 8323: 0.97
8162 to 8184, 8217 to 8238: 1.02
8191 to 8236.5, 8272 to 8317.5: 1.04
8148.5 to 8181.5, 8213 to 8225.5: 0.99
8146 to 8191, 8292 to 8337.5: 1.00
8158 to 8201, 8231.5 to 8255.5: 1.01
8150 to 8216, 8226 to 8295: 1.04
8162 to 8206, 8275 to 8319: 1.04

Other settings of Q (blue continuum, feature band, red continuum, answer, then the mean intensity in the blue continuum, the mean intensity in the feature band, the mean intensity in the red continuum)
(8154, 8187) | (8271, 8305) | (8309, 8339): -1.0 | 4.25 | 4.3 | 4.14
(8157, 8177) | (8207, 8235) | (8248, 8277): 0.3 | 4.21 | 4.18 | 4.25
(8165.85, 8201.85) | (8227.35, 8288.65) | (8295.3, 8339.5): -1.6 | 4.24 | 4.3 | 4.14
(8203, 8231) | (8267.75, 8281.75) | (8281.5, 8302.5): -1.3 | 4.15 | 4.58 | 4.2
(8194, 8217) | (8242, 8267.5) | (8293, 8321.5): -0.1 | 4.14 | 4.17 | 4.16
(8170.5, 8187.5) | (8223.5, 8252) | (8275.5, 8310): 0.6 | 4.31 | 4.2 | 4.28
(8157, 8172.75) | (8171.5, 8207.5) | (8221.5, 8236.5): -0.6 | 4.17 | 4.25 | 4.2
